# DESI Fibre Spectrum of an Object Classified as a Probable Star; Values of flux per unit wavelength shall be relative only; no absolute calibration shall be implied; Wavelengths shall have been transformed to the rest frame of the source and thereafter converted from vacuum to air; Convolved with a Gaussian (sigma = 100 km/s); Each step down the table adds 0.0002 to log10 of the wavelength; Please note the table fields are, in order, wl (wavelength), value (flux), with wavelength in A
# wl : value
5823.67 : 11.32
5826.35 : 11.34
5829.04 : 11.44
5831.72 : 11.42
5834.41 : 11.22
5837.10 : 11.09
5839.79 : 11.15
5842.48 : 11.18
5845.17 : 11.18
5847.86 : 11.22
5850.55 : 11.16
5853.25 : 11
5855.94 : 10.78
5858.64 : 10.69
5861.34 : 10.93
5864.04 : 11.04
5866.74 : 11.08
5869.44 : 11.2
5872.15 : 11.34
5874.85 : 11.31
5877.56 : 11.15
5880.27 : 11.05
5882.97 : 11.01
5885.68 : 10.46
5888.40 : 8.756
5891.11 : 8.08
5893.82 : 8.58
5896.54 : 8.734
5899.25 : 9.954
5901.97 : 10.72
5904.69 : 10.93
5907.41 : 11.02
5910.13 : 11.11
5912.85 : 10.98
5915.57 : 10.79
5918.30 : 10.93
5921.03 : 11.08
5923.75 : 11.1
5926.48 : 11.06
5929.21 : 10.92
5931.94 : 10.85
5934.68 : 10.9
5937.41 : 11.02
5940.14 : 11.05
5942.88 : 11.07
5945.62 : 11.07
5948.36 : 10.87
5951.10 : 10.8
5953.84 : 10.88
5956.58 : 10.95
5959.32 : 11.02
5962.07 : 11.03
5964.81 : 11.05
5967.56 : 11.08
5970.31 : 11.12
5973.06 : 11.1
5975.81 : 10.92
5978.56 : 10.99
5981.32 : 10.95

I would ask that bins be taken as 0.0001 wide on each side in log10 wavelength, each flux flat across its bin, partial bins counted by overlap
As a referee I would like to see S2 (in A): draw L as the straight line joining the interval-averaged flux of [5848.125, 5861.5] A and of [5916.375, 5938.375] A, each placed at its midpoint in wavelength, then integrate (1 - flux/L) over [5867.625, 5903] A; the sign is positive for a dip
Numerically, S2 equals 2.47 A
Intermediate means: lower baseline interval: 10.9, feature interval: 10.2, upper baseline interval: 11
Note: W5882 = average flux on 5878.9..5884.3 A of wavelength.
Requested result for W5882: 11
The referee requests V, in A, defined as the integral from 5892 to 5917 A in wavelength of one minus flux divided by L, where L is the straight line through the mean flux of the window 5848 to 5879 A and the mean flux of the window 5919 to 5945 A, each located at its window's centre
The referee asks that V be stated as 1.7 A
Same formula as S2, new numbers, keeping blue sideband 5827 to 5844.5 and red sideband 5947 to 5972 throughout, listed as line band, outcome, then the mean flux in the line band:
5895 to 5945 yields 1.26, 10.8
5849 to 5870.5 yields 0.40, 11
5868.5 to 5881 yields -0.06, 11.2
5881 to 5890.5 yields 0.99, 9.98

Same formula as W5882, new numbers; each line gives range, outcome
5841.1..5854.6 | 11.2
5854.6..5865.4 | 10.9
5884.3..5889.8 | 9.59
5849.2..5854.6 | 11.1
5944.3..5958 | 10.9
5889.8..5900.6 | 8.84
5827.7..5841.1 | 11.3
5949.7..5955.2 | 10.8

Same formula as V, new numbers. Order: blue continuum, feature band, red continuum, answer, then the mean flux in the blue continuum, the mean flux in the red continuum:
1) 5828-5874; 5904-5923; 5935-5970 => 0.1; 11.1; 11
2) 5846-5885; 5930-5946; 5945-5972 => 0.0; 11.1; 11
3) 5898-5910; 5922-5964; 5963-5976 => -0.2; 10.7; 11.1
